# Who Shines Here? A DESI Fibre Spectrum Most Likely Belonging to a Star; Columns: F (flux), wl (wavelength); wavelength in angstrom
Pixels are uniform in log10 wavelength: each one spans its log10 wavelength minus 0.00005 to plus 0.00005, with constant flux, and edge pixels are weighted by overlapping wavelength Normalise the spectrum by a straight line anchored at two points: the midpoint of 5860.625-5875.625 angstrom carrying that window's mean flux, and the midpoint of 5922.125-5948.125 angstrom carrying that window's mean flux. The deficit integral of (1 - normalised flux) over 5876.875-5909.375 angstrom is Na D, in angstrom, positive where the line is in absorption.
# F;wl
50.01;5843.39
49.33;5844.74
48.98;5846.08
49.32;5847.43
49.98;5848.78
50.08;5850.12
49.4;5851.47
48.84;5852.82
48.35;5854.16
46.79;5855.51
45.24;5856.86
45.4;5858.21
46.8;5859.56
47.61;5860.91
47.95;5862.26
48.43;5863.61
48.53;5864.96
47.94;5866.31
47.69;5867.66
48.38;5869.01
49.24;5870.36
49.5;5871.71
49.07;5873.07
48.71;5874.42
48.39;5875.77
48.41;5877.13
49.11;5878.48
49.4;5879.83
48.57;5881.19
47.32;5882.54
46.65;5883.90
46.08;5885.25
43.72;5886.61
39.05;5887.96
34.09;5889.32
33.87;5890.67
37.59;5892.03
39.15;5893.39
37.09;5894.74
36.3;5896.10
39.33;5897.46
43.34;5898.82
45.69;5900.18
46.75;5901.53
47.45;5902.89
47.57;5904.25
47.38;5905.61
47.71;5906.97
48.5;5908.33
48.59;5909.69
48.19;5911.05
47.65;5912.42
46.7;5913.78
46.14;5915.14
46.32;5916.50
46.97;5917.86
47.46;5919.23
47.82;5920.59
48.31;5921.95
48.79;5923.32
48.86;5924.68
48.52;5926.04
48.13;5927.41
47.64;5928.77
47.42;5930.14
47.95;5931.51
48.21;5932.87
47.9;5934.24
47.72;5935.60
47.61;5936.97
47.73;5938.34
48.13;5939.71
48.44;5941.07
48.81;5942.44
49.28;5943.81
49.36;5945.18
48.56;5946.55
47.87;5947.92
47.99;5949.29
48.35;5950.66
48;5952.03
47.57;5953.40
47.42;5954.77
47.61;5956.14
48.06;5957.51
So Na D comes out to 3.13 angstrom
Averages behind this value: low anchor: 48.5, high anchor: 48.3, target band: 43.8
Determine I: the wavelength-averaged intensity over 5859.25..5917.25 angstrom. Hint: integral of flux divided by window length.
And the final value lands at 45.6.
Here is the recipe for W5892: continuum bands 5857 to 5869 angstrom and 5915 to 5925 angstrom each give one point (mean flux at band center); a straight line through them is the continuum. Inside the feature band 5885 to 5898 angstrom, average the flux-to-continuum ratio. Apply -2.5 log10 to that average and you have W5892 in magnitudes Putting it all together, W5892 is 0.233 mag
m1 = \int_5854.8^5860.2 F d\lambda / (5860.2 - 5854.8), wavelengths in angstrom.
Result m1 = 46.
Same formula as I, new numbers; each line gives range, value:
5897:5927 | 47.1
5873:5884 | 48.5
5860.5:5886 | 48.3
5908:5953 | 48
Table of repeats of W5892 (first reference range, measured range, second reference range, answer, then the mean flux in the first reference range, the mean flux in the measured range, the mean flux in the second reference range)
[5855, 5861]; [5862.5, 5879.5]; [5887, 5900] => -0.13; 46.2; 48.6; 38.2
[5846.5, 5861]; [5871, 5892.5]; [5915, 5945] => 0.07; 48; 45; 48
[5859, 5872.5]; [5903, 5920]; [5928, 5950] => 0.02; 48.2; 47.4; 48.2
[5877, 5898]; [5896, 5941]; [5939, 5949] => -0.03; 42.1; 47.1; 48.6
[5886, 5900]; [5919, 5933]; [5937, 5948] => -0.07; 38.6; 48.1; 48.5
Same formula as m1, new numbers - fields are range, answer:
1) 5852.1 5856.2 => 48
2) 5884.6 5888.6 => 43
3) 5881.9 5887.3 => 45.9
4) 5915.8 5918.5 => 46.7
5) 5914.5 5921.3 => 47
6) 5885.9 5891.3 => 37.8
